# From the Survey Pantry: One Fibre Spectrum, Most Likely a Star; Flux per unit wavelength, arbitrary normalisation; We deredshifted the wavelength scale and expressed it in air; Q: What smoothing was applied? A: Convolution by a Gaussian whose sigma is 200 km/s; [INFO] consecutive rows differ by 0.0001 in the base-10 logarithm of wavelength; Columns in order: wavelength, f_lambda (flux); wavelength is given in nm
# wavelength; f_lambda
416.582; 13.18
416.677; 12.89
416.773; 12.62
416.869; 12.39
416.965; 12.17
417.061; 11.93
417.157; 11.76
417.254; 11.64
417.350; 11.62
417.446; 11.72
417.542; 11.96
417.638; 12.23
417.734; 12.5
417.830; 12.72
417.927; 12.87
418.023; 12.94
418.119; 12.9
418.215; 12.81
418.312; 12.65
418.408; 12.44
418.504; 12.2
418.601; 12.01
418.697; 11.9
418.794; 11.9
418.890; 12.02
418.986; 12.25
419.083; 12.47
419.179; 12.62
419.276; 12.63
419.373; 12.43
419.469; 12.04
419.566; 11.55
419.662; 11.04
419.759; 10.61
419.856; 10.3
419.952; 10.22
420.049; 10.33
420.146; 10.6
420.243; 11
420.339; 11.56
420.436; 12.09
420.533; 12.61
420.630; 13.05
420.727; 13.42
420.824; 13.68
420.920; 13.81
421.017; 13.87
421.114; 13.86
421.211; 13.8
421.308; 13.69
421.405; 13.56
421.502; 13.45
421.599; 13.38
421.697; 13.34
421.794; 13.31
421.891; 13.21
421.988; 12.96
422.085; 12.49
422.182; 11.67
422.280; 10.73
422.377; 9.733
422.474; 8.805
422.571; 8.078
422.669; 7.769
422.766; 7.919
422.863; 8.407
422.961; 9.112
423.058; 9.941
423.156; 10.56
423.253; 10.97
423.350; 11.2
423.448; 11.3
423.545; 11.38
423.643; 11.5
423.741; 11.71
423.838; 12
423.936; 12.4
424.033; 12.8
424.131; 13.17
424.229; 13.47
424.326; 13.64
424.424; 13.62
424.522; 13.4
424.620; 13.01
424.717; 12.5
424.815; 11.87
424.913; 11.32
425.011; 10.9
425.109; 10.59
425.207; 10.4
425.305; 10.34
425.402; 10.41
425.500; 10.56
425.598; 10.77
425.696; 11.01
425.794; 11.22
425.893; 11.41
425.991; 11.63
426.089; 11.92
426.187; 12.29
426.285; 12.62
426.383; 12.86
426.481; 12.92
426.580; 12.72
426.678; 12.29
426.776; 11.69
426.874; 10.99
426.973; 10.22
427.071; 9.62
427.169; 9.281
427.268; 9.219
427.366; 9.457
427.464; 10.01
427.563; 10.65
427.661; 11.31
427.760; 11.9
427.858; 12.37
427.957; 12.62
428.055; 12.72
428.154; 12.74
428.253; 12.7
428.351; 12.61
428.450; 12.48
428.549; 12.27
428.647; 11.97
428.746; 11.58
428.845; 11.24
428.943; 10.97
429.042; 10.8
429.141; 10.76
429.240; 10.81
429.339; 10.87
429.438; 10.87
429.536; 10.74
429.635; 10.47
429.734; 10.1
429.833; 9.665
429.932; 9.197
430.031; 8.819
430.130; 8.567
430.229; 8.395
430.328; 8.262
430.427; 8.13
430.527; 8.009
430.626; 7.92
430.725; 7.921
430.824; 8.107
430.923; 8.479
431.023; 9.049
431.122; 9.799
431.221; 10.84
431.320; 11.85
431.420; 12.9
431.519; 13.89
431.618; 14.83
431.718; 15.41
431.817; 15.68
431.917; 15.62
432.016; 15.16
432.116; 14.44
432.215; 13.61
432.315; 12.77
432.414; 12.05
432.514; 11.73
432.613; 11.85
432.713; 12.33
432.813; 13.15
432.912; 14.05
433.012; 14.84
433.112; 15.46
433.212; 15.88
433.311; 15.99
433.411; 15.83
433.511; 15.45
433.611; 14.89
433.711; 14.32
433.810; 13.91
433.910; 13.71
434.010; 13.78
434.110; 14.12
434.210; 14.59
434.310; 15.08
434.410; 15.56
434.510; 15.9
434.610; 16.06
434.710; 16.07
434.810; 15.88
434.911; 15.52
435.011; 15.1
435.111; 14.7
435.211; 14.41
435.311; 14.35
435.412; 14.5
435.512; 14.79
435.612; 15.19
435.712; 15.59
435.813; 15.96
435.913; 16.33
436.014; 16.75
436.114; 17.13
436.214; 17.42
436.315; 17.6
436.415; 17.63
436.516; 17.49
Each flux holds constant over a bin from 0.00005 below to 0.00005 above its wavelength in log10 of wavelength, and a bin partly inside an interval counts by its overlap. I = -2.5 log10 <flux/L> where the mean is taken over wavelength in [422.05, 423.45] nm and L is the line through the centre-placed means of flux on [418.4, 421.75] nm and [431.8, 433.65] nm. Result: 0.280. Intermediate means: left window 12.3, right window 14.2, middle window 9.84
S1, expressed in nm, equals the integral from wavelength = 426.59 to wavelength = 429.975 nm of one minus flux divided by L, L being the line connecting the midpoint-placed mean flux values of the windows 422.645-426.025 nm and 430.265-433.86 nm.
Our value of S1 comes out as 0.24 nm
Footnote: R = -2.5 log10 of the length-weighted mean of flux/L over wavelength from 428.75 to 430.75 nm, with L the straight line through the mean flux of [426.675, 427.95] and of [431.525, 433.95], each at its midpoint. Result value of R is 0.25 mag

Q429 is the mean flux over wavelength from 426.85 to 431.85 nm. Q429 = 10.8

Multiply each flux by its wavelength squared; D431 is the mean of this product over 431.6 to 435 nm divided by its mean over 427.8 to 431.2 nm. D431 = 1.43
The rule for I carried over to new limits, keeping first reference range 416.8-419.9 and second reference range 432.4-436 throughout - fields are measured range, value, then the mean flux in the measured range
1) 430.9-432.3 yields 0.10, 13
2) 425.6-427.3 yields 0.18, 11.4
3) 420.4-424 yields 0.09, 11.8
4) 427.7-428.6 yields 0.10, 12.5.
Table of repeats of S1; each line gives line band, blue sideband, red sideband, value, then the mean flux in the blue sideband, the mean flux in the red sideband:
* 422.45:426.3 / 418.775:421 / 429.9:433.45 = 0.24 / 12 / 12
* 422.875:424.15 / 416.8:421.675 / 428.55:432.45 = 0.06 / 12.3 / 11.1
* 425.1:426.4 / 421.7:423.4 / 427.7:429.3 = 0.00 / 10.5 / 11.9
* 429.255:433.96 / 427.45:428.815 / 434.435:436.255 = 0.62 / 12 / 15.6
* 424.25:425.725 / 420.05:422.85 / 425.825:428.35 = 0.01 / 12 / 11.5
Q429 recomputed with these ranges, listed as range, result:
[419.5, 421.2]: 12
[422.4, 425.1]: 11.2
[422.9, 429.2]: 11.6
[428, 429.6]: 11.6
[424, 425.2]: 12.4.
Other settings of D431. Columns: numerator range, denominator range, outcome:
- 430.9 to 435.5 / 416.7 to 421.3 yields 1.23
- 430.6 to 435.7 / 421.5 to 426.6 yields 1.25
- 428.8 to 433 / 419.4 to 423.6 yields 1.02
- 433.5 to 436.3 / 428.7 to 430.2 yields 1.52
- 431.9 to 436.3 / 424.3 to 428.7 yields 1.32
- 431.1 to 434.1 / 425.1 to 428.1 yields 1.27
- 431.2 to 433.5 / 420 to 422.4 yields 1.17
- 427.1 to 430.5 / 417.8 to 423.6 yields 0.94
